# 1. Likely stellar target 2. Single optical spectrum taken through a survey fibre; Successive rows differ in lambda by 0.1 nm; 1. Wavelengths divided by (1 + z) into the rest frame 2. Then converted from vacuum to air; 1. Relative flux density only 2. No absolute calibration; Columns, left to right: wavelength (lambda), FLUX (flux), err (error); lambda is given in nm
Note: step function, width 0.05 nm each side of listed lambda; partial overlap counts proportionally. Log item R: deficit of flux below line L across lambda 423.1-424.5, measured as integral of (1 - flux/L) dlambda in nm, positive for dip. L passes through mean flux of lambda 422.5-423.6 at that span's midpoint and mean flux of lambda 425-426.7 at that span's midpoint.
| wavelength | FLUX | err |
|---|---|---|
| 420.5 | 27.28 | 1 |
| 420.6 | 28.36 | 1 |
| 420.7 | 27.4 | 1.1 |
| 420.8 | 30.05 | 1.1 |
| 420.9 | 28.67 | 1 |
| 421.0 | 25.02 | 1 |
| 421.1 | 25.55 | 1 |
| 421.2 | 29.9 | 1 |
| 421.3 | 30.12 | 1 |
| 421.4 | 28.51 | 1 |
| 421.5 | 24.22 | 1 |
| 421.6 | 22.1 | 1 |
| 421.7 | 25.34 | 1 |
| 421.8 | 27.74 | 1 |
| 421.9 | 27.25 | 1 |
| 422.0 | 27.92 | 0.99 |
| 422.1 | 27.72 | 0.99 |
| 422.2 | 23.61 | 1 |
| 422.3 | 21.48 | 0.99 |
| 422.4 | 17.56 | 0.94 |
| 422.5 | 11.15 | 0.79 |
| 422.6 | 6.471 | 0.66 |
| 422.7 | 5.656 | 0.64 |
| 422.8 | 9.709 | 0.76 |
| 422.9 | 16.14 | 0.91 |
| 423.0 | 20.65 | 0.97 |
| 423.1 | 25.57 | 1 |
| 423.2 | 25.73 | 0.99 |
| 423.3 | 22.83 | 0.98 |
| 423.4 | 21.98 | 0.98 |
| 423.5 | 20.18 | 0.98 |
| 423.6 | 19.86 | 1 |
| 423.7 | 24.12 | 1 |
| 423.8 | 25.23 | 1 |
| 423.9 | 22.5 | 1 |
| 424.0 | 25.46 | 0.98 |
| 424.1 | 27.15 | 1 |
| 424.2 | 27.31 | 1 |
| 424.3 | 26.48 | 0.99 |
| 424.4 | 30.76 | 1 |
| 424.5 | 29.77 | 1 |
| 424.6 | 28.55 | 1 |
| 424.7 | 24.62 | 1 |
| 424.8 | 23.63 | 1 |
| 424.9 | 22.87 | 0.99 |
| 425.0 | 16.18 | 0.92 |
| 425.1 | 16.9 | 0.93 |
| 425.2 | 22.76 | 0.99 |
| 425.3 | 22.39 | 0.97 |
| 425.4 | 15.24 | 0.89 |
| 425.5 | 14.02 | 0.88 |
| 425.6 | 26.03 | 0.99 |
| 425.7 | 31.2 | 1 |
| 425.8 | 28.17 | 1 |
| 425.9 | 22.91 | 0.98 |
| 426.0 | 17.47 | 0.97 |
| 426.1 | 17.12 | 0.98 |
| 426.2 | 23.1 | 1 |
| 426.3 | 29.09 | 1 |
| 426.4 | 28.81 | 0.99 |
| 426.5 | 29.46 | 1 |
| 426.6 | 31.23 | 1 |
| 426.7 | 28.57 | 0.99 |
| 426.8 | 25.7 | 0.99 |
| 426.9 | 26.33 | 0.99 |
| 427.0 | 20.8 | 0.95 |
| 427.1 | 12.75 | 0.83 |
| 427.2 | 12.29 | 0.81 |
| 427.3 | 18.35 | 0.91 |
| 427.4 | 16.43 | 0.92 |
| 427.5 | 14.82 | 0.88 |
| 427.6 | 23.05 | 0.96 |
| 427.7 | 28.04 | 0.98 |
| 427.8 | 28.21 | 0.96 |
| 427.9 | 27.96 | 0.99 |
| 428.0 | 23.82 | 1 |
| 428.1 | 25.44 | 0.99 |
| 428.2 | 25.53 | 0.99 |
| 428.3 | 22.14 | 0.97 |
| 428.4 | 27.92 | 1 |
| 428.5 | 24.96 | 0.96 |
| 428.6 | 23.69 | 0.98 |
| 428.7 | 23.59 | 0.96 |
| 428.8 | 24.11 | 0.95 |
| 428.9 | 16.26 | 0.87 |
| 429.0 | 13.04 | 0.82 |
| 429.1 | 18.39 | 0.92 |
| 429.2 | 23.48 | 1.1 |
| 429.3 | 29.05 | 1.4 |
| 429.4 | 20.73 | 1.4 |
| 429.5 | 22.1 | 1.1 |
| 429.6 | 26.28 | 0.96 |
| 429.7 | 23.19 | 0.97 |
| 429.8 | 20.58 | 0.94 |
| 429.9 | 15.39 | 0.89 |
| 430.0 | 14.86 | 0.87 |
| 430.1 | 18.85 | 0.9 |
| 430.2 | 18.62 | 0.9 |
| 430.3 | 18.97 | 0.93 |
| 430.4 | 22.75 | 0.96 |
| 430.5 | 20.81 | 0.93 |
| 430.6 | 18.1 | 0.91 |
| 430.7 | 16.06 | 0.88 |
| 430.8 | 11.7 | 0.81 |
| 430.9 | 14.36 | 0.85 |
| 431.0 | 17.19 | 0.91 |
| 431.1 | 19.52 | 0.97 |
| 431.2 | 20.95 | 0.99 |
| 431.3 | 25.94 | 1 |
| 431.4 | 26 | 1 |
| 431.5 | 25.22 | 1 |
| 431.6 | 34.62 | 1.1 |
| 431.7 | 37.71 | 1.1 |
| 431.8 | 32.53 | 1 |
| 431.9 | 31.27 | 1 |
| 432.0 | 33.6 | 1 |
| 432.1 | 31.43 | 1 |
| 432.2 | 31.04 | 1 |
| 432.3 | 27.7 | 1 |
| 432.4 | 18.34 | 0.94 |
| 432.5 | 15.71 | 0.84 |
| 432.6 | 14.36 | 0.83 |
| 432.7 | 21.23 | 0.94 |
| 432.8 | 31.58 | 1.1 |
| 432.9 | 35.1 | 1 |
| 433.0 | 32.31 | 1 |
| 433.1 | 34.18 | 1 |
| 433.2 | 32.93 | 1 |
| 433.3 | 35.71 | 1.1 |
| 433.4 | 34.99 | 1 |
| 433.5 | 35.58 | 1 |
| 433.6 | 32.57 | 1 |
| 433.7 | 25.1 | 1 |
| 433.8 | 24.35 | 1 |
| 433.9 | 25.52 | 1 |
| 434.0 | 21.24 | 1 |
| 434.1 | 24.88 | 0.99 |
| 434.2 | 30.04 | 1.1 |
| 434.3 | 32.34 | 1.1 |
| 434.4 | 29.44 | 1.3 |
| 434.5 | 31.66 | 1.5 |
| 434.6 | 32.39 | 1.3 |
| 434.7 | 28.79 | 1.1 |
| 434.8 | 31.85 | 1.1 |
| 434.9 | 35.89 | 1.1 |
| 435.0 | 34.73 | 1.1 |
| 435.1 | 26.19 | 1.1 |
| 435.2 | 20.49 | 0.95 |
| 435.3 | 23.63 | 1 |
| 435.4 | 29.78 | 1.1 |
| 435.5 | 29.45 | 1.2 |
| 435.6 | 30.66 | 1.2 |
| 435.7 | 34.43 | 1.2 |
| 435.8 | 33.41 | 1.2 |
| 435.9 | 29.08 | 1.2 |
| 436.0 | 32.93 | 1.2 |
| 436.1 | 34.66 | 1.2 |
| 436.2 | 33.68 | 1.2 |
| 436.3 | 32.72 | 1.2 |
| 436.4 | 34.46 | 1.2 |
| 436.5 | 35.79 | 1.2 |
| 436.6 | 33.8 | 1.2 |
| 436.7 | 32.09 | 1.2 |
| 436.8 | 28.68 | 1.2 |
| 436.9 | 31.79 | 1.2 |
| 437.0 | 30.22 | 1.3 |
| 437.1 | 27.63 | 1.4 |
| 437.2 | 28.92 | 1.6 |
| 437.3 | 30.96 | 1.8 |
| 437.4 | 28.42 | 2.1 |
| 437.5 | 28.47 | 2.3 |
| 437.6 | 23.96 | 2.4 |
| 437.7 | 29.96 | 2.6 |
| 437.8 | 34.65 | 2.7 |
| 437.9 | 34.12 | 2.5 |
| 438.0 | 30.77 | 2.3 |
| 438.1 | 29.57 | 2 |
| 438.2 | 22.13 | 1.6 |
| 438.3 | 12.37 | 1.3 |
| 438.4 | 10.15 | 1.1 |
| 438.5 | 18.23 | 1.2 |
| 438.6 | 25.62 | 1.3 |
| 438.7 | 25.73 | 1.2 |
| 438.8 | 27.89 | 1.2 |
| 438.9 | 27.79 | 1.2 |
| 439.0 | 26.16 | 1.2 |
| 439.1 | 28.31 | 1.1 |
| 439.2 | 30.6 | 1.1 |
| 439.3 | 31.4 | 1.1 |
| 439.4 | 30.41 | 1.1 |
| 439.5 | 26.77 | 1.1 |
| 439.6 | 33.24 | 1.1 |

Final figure -0.43 nm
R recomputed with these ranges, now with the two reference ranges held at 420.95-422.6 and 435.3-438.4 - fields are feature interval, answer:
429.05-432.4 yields 0.531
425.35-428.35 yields 0.338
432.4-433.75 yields -0.022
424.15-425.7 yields 0.116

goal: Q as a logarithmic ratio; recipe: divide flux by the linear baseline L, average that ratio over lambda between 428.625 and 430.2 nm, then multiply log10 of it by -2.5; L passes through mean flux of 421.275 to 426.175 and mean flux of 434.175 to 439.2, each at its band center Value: 0.22 mag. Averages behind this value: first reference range 22.4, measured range 20.6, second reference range 29.1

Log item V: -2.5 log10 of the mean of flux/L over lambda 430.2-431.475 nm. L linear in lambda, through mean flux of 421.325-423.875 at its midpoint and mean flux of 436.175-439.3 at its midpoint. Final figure 0.28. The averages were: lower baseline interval 21.3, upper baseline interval 28.3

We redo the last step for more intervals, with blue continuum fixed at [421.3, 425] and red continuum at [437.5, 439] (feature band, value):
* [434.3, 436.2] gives -0.23 mag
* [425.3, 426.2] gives 0.07 mag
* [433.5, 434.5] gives -0.14 mag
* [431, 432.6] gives -0.11 mag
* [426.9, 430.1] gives 0.10 mag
